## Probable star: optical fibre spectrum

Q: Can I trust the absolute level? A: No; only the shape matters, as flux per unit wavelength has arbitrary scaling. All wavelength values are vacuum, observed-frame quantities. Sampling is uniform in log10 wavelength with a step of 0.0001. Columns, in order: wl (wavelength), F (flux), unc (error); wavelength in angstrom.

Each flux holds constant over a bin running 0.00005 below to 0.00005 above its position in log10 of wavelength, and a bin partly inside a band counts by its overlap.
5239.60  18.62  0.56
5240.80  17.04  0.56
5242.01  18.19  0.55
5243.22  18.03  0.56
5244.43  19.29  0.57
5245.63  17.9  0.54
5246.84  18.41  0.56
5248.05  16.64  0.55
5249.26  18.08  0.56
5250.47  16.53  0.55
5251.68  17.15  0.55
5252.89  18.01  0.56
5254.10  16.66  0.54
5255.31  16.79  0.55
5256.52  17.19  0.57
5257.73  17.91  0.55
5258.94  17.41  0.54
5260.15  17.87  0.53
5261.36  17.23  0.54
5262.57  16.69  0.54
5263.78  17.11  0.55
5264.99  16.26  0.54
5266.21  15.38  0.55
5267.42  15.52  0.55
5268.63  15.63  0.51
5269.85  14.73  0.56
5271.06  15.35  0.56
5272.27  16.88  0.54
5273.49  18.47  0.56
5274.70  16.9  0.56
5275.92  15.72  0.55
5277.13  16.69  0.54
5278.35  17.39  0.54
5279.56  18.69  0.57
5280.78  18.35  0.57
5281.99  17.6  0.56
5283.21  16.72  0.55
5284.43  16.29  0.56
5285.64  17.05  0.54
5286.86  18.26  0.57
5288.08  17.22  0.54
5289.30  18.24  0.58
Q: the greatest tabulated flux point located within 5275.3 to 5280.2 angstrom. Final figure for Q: 18.69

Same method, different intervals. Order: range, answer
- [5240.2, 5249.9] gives 19.29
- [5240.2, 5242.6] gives 18.19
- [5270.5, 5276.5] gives 18.47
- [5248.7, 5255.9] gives 18.08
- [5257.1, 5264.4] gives 17.91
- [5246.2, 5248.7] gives 18.41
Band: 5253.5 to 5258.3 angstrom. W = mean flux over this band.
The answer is 17.1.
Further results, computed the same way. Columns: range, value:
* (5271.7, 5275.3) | 17.4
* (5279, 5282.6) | 18.2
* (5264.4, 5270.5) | 15.5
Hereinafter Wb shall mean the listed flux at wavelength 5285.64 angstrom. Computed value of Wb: 17.05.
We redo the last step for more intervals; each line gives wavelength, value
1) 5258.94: 17.41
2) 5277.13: 16.69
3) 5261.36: 17.23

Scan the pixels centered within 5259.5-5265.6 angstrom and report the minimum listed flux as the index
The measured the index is 16.26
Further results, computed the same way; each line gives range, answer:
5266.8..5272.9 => 14.73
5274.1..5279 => 15.72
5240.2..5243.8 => 17.04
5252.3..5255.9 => 16.66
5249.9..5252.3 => 16.53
